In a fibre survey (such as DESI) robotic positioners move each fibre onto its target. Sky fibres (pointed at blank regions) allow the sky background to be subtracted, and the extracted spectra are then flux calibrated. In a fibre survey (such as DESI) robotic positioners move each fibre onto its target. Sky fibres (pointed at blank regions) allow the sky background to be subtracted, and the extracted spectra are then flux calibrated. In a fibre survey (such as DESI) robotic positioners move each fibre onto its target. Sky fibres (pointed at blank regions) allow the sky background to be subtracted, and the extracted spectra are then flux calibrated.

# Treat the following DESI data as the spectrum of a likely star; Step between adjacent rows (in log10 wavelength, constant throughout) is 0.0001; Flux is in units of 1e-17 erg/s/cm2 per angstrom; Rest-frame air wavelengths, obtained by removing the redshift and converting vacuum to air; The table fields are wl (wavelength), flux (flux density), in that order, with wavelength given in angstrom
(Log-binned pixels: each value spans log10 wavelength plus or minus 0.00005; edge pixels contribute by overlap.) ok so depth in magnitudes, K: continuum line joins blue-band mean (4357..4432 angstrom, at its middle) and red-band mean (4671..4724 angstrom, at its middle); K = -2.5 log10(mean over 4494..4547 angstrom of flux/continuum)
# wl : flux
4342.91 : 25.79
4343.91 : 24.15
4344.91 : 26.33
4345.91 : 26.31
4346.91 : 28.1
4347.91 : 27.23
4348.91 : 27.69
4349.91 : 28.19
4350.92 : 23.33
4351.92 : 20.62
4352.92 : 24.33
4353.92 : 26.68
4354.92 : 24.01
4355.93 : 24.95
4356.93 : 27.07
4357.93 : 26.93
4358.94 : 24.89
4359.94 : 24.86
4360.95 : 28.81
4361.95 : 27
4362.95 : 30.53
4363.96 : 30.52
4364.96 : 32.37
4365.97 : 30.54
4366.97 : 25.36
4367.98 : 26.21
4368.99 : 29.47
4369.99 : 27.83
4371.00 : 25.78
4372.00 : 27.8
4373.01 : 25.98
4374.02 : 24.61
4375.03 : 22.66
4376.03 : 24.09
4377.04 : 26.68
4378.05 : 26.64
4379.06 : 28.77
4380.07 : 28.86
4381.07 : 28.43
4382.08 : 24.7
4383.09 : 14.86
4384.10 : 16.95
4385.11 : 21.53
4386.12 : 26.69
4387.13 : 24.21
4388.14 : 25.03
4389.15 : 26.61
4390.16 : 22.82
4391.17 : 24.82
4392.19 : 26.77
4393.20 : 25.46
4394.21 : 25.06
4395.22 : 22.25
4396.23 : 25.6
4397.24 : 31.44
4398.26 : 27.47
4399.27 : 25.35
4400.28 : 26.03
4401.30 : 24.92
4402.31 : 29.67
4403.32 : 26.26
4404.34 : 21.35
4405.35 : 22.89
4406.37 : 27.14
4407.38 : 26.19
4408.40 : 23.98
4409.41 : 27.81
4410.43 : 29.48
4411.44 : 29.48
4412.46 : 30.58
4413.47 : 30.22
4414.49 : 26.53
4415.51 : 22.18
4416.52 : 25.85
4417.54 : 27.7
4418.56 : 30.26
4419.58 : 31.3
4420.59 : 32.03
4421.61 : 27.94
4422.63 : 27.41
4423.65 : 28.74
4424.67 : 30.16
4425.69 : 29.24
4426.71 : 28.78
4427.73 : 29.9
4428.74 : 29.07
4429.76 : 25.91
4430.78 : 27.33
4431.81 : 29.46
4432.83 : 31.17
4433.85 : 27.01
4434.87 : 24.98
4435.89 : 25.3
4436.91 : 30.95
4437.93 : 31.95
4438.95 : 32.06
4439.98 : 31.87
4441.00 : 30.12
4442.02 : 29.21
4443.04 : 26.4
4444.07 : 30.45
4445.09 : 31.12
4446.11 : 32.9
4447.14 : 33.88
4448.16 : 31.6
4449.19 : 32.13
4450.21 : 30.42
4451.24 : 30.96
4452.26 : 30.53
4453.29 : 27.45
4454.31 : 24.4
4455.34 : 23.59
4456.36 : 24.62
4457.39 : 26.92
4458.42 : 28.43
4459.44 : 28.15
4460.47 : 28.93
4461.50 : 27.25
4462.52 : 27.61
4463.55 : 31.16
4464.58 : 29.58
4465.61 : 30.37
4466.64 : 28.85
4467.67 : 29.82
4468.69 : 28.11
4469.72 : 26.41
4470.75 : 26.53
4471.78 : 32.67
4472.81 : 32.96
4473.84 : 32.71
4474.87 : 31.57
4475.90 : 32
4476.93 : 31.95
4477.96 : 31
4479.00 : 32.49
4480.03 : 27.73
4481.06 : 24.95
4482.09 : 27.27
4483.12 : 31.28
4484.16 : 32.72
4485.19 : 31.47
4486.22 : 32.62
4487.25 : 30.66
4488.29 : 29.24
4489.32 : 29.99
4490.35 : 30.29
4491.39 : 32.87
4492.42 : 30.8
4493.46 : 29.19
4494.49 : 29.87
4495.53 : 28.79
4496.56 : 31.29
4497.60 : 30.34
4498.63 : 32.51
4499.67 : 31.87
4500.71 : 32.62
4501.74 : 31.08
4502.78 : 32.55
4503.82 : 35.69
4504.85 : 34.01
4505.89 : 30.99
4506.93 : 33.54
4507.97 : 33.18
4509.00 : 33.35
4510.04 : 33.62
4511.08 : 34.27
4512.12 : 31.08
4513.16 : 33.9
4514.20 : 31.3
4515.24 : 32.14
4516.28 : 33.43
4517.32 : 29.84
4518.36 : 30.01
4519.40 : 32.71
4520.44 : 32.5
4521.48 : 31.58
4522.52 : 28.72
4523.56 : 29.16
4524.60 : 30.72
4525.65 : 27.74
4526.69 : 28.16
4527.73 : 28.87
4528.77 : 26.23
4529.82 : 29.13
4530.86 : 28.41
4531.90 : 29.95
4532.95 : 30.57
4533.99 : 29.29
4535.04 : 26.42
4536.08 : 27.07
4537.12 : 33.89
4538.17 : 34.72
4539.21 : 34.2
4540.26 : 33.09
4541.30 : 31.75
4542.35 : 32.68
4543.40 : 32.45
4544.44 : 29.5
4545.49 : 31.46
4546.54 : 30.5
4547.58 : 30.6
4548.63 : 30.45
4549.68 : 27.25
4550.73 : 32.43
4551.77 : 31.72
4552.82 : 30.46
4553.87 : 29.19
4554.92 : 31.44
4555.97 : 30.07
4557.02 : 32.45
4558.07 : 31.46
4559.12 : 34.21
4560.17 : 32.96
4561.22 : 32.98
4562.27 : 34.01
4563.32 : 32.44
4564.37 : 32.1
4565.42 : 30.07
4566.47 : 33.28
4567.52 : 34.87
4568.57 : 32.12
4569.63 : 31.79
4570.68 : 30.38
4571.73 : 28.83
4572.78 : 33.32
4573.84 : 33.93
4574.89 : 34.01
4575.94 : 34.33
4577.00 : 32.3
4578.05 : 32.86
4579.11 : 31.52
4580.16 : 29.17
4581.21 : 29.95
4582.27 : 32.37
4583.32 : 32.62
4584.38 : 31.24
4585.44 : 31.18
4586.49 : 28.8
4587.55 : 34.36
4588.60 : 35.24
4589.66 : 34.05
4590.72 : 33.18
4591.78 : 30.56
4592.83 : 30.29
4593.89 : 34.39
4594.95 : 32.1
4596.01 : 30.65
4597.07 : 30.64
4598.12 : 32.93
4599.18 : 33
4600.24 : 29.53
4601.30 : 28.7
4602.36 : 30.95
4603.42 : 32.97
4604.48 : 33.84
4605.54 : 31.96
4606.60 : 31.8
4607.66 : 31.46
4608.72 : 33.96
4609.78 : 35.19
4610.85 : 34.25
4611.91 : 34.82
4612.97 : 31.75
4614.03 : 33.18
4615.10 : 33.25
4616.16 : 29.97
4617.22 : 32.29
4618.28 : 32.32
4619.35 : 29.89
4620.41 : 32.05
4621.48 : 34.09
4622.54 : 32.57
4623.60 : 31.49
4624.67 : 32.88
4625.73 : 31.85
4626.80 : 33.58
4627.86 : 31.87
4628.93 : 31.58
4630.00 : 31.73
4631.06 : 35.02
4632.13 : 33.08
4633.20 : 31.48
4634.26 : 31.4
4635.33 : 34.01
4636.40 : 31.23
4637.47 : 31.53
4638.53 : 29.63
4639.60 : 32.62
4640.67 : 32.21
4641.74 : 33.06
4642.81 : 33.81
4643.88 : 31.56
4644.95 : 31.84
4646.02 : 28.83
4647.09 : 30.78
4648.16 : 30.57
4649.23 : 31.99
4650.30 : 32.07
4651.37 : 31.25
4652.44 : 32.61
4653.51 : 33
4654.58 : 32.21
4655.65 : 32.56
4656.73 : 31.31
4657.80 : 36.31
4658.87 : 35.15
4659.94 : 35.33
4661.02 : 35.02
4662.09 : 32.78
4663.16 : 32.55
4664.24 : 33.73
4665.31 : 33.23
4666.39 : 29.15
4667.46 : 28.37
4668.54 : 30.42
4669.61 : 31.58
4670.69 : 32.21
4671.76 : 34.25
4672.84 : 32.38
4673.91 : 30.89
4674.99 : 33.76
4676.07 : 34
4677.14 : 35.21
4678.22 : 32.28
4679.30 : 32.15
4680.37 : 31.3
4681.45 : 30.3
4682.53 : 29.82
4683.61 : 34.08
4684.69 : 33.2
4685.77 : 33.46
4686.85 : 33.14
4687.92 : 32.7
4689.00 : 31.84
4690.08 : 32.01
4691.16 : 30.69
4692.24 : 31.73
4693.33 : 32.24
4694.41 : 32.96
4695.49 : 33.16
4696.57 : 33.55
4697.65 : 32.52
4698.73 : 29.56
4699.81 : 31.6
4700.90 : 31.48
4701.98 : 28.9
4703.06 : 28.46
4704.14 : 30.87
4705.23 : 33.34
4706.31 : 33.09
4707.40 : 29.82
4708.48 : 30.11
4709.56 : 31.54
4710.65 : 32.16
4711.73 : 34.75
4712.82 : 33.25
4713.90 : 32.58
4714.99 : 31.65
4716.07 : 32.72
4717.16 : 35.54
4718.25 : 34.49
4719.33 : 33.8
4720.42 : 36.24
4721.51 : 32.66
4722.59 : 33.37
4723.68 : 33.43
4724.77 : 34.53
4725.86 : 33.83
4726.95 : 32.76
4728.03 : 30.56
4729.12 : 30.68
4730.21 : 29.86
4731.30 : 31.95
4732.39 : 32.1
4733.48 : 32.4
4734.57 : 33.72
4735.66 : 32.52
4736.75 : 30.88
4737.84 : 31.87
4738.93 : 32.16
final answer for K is -0.08 mag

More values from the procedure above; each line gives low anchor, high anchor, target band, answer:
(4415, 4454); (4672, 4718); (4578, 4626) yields -0.033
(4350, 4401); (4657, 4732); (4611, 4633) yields -0.053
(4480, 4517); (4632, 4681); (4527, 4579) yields 0.014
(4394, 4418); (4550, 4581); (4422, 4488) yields -0.047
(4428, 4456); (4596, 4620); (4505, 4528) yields -0.030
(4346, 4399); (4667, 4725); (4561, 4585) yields -0.080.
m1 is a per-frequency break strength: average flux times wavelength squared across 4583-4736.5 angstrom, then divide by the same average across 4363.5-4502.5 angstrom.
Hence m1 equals 1.3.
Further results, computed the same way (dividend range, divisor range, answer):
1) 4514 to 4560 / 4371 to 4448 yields 1.19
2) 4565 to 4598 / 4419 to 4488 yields 1.15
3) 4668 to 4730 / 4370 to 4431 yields 1.40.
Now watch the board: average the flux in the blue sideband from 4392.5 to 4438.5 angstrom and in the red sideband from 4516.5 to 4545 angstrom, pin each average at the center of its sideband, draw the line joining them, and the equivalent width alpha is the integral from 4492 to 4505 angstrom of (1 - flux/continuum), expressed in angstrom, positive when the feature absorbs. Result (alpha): -0.8 angstrom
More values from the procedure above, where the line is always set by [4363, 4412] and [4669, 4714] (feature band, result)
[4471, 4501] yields -3.07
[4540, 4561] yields -1.46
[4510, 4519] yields -1.12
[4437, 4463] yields -2.01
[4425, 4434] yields -0.64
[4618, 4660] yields -1.65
